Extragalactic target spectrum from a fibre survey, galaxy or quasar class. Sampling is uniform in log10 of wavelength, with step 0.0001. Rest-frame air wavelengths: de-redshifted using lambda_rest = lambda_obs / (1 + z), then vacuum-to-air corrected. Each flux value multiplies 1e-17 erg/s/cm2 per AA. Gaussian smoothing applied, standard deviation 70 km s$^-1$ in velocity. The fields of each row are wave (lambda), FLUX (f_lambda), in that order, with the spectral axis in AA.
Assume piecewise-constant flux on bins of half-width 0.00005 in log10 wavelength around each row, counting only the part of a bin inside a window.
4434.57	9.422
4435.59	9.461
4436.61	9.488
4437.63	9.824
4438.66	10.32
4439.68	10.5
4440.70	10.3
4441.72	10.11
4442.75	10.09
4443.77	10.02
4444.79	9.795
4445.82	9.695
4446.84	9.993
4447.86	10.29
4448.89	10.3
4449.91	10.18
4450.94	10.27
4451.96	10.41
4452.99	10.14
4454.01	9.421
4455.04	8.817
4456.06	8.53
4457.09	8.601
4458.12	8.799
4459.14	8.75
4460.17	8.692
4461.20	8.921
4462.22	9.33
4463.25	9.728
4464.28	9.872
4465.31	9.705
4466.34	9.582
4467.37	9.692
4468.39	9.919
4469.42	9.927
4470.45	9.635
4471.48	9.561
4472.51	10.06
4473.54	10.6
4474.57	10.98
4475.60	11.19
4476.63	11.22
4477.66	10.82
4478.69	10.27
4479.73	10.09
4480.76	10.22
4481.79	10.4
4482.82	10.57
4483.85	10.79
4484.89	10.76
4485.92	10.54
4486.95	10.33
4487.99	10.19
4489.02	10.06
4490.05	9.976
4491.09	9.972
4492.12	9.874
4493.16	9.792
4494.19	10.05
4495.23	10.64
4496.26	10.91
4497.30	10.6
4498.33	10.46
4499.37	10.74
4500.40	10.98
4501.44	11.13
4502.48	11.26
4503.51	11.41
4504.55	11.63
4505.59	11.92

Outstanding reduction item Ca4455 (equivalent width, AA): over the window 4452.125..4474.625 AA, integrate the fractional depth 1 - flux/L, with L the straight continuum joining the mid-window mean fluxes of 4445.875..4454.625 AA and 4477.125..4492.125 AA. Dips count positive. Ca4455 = 1.53 AA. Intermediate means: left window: 10.1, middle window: 9.5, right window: 10.3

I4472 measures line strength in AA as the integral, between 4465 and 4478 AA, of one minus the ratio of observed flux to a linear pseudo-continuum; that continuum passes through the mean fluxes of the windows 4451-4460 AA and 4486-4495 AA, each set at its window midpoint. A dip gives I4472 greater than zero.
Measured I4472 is -0.8 AA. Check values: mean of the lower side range 9.22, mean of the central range 10.2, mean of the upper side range 10.1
